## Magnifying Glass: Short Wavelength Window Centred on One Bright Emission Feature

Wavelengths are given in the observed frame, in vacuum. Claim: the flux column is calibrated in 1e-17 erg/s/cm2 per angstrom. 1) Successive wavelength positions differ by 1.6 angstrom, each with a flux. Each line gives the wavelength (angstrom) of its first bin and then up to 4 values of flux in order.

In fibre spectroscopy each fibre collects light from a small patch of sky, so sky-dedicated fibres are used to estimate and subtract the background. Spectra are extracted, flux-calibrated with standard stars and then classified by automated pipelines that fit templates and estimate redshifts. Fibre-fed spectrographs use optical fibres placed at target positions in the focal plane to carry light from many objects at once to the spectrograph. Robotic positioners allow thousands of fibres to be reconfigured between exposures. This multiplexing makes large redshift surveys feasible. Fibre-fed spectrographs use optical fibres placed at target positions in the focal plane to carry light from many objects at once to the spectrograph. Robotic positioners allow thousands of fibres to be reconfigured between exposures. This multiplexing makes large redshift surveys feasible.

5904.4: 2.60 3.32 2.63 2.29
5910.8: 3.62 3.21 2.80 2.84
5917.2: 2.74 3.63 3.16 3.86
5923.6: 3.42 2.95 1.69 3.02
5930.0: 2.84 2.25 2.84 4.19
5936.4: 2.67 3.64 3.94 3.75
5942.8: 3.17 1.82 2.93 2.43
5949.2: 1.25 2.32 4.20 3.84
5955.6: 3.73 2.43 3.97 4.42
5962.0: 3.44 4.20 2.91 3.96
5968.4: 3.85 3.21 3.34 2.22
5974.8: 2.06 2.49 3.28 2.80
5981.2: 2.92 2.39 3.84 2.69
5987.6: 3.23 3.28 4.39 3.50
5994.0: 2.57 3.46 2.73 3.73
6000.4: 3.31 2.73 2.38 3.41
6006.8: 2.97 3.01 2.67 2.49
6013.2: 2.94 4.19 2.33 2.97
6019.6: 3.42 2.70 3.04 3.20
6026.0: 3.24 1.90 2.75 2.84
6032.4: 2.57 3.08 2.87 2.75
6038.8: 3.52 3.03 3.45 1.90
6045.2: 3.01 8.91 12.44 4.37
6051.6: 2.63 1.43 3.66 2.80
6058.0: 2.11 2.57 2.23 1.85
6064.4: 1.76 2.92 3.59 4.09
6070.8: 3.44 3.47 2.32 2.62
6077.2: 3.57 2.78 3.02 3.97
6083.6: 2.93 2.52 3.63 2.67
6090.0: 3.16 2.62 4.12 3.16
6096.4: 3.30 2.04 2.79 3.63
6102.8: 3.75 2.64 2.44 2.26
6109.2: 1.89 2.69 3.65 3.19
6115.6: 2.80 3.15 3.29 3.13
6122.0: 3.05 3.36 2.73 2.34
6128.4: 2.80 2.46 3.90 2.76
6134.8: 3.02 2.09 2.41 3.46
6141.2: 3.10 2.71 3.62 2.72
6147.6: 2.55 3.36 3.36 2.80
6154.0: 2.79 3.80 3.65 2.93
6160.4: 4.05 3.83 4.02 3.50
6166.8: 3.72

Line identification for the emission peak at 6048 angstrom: H-beta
